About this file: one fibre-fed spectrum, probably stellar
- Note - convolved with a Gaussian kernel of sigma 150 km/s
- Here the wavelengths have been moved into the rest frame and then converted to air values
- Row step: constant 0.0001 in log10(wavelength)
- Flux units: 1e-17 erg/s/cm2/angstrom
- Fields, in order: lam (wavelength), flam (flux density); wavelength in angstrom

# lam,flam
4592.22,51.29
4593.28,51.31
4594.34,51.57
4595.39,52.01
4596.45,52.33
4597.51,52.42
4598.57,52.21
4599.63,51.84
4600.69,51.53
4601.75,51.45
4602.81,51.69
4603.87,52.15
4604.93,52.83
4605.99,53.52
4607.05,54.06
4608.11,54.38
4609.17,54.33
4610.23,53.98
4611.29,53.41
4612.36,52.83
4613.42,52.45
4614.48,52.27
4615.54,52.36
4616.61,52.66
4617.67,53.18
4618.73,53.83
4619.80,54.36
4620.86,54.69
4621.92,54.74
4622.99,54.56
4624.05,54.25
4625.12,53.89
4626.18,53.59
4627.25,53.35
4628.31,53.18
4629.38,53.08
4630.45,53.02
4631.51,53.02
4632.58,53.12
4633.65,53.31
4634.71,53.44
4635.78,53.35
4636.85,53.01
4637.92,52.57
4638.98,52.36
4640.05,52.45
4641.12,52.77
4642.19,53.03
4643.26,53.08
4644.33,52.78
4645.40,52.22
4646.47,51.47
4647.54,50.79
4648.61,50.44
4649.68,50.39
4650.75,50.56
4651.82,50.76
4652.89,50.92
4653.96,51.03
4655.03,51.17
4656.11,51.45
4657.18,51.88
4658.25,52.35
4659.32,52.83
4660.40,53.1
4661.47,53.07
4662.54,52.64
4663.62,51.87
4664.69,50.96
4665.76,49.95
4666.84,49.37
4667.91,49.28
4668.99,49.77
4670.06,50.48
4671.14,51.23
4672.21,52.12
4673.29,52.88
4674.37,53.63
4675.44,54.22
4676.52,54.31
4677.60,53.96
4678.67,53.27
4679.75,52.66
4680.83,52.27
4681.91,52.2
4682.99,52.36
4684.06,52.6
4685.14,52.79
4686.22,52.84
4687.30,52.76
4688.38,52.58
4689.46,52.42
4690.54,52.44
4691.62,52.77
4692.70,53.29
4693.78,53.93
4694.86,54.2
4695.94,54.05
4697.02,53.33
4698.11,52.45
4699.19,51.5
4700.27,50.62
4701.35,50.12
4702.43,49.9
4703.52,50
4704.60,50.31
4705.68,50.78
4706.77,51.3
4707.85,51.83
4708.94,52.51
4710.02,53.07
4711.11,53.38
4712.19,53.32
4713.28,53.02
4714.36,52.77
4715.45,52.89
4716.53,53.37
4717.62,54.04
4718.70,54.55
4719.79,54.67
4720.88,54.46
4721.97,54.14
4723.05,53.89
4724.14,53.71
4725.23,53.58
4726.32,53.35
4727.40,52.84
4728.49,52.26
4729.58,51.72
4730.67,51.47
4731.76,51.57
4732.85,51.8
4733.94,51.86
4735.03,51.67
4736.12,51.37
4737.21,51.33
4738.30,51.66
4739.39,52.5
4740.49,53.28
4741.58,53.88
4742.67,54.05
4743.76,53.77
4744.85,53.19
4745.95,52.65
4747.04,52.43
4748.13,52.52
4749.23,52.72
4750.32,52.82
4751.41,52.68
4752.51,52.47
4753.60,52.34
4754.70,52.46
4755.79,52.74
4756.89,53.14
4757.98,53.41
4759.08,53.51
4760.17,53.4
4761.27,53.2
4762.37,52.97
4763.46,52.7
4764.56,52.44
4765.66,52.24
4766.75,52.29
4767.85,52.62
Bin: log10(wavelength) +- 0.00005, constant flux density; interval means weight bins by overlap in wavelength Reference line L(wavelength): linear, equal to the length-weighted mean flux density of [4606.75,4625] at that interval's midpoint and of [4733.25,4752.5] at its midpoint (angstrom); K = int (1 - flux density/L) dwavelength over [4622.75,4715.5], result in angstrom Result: 1.6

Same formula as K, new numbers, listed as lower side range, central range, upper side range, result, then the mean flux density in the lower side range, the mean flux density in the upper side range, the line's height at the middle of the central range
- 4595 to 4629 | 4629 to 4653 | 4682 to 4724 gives 0.32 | 53.1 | 52.7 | 53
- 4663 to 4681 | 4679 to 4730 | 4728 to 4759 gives -0.51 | 51.9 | 52.5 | 52.2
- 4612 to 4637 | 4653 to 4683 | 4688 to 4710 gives 0.35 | 53.4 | 52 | 52.6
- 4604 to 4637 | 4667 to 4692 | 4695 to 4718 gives 0.08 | 53.5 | 52.1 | 52.6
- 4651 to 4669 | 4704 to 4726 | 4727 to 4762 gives -0.39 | 51.4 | 52.6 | 52.1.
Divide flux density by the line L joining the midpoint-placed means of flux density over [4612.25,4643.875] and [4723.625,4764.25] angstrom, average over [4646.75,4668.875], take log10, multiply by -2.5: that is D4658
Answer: 0.04 mag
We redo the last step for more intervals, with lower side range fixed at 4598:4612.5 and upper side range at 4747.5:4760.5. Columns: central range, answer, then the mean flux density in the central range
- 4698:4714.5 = 0.03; 51.6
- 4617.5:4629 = -0.02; 54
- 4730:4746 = 0.01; 52.4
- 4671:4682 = 0.00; 53.1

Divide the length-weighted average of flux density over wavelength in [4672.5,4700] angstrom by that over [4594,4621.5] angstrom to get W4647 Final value 1.00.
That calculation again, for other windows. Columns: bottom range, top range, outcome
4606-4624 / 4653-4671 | 0.96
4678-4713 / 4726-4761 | 1.01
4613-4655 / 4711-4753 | 1.00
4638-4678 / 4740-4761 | 1.02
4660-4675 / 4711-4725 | 1.04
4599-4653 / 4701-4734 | 0.99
